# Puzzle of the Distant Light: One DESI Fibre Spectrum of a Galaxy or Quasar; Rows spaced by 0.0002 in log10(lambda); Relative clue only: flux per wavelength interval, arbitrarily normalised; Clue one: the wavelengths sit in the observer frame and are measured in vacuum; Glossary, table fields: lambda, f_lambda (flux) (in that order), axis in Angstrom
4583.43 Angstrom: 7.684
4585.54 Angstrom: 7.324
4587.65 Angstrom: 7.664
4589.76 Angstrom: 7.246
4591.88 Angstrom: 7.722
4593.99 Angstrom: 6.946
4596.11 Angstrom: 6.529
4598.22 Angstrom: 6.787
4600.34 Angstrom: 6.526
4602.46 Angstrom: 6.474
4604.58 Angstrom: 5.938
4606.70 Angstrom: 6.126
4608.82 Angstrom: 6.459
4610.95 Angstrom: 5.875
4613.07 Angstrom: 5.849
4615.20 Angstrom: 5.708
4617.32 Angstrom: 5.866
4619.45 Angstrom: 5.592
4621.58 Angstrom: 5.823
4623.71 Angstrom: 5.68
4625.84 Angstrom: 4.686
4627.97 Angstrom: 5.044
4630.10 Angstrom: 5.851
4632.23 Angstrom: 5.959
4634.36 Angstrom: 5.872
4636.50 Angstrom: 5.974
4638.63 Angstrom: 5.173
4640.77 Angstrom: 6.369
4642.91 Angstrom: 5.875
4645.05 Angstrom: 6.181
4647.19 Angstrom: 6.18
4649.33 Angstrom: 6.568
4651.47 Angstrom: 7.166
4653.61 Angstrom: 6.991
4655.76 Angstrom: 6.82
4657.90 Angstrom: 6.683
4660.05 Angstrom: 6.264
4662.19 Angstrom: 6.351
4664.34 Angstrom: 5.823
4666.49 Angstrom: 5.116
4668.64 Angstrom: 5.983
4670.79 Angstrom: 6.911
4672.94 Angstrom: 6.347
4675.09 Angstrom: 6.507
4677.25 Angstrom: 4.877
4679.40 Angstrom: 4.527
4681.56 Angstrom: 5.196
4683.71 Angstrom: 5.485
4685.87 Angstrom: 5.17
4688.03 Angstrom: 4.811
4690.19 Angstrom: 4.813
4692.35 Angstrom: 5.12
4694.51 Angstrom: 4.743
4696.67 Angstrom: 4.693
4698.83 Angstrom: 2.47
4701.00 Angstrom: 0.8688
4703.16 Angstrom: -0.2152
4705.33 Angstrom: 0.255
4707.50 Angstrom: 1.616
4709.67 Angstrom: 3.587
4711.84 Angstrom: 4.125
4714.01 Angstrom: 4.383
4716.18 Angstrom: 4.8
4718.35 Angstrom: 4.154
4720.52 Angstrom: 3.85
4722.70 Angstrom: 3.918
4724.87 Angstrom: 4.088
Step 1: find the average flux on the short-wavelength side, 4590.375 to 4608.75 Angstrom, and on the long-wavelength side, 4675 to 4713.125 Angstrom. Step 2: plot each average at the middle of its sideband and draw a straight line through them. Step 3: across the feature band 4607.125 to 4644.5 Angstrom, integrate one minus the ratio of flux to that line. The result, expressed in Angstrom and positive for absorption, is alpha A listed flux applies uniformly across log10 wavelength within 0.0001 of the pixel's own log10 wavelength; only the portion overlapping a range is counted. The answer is 0.4 Angstrom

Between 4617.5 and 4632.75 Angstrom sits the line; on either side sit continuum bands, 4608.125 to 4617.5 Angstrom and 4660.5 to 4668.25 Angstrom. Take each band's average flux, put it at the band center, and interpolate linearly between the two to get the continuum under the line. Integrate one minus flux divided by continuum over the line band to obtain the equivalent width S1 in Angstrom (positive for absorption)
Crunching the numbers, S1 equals 1.00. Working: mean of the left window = 5.94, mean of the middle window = 5.52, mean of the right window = 5.82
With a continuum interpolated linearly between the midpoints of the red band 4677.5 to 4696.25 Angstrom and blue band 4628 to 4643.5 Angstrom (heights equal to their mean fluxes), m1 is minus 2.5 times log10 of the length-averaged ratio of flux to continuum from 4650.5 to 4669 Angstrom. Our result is -0.17 mag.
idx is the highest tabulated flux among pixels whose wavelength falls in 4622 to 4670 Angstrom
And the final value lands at 7.166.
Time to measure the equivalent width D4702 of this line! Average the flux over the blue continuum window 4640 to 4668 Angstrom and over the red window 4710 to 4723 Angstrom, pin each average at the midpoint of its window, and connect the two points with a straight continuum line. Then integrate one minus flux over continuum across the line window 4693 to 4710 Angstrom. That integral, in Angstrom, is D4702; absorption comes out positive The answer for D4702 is 8.9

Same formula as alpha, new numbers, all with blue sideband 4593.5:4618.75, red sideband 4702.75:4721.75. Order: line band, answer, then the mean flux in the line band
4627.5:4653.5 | -4.49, 6.08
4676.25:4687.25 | -2.97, 5.05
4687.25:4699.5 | -2.88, 4.5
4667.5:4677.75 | -4.67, 6.19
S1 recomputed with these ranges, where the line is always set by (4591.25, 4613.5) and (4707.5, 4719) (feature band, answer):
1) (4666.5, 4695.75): -4.4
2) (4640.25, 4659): -4.0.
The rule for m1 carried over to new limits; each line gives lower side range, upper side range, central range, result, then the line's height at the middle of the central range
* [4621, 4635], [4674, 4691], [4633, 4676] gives -0.17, 5.37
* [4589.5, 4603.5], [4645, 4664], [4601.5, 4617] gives 0.13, 6.8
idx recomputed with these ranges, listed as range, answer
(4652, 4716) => 6.991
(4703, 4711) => 3.587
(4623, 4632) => 5.851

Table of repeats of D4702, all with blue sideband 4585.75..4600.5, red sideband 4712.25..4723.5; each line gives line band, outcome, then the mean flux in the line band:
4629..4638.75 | 0.5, 5.83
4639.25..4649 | -0.3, 6.13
